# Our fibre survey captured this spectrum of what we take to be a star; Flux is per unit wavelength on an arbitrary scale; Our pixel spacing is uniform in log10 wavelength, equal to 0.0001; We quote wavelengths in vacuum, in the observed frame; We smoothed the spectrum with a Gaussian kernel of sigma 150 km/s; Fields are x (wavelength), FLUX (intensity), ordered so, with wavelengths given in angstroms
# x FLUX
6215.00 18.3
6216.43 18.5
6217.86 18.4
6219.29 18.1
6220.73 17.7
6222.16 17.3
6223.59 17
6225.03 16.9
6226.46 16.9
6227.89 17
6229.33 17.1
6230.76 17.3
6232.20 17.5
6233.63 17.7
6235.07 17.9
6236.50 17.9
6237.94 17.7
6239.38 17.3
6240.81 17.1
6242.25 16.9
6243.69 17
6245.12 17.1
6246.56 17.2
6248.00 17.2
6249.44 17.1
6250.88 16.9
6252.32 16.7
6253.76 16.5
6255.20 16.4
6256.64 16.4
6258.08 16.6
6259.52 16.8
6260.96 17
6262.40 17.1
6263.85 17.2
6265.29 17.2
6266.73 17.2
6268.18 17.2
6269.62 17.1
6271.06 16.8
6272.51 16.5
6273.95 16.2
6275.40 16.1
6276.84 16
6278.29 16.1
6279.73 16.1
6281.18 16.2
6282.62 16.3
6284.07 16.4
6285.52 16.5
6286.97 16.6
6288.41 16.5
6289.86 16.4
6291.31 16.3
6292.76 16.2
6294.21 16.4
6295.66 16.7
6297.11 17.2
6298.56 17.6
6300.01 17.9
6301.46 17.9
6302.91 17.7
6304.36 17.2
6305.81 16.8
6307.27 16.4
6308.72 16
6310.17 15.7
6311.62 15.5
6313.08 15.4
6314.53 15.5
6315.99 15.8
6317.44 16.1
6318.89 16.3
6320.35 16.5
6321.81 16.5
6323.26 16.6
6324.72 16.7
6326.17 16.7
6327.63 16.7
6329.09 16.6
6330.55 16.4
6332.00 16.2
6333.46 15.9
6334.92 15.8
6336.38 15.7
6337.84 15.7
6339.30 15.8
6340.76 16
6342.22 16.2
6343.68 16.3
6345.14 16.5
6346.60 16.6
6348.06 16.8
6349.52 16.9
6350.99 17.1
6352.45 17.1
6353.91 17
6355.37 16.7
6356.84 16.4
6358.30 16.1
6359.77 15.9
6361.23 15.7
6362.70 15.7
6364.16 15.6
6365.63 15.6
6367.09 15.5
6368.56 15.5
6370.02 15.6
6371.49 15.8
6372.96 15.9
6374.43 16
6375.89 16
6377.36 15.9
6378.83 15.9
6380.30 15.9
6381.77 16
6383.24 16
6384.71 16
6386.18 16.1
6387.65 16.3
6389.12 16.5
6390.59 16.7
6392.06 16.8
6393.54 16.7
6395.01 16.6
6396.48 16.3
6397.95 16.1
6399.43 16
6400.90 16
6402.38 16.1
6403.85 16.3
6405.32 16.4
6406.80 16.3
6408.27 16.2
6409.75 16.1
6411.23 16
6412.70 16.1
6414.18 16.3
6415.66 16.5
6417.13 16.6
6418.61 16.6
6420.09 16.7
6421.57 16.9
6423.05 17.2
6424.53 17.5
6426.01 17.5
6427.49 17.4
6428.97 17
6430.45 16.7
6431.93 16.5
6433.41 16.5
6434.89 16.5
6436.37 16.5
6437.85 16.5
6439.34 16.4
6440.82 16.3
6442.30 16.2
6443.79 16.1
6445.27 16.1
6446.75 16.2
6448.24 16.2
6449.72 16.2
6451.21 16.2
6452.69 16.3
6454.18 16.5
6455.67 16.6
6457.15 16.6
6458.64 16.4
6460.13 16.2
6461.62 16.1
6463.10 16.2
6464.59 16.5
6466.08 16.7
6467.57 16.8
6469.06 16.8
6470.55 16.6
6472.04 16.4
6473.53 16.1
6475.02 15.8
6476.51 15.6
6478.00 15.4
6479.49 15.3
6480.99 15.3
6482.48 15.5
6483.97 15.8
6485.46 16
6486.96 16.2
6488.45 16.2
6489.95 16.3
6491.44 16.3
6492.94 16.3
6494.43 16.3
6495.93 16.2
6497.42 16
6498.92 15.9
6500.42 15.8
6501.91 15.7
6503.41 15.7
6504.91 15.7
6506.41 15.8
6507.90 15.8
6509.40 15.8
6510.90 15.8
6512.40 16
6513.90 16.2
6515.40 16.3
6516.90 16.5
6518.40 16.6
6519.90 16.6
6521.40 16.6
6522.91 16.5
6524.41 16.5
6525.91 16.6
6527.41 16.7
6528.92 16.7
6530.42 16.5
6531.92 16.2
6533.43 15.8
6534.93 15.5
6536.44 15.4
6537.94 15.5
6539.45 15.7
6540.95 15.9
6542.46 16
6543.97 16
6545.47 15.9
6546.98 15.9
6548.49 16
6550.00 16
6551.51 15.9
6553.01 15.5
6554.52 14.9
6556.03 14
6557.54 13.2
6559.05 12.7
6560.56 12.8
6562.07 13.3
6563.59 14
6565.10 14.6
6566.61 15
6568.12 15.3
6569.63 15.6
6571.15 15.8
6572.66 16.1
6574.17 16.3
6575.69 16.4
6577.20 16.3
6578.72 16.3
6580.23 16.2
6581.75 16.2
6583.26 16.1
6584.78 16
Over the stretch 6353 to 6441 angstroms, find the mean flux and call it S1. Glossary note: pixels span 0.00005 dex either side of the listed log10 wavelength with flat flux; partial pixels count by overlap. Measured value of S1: 16.3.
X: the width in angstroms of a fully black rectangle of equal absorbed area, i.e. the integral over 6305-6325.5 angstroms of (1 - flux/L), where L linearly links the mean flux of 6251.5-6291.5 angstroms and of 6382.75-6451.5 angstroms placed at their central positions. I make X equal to 0.51 angstroms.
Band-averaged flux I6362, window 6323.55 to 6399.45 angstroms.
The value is 16.2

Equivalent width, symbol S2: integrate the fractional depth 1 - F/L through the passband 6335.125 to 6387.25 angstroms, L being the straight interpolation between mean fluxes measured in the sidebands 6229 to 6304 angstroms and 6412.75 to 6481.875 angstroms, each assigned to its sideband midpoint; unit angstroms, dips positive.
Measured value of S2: 1.72 angstroms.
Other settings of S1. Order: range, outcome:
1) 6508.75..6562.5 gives 15.7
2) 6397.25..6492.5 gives 16.3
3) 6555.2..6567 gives 13.7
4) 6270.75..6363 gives 16.4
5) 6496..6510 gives 15.8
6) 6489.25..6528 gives 16.2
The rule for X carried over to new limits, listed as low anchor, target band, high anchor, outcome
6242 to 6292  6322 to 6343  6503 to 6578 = 0.3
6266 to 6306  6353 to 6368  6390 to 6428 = 0.5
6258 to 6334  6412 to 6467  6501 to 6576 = -1.8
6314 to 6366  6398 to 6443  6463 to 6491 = -1.0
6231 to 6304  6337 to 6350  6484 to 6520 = 0.3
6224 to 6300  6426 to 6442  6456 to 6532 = -0.3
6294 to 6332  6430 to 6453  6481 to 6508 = -0.3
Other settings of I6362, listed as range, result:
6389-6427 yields 16.5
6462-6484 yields 16.1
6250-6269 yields 16.9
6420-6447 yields 16.7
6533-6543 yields 15.7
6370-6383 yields 15.9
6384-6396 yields 16.5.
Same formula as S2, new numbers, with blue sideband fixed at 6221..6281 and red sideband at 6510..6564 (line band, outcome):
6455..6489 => -0.44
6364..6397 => 0.59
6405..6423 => -0.25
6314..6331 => 0.25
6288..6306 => -0.28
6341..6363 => 0.02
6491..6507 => -0.17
